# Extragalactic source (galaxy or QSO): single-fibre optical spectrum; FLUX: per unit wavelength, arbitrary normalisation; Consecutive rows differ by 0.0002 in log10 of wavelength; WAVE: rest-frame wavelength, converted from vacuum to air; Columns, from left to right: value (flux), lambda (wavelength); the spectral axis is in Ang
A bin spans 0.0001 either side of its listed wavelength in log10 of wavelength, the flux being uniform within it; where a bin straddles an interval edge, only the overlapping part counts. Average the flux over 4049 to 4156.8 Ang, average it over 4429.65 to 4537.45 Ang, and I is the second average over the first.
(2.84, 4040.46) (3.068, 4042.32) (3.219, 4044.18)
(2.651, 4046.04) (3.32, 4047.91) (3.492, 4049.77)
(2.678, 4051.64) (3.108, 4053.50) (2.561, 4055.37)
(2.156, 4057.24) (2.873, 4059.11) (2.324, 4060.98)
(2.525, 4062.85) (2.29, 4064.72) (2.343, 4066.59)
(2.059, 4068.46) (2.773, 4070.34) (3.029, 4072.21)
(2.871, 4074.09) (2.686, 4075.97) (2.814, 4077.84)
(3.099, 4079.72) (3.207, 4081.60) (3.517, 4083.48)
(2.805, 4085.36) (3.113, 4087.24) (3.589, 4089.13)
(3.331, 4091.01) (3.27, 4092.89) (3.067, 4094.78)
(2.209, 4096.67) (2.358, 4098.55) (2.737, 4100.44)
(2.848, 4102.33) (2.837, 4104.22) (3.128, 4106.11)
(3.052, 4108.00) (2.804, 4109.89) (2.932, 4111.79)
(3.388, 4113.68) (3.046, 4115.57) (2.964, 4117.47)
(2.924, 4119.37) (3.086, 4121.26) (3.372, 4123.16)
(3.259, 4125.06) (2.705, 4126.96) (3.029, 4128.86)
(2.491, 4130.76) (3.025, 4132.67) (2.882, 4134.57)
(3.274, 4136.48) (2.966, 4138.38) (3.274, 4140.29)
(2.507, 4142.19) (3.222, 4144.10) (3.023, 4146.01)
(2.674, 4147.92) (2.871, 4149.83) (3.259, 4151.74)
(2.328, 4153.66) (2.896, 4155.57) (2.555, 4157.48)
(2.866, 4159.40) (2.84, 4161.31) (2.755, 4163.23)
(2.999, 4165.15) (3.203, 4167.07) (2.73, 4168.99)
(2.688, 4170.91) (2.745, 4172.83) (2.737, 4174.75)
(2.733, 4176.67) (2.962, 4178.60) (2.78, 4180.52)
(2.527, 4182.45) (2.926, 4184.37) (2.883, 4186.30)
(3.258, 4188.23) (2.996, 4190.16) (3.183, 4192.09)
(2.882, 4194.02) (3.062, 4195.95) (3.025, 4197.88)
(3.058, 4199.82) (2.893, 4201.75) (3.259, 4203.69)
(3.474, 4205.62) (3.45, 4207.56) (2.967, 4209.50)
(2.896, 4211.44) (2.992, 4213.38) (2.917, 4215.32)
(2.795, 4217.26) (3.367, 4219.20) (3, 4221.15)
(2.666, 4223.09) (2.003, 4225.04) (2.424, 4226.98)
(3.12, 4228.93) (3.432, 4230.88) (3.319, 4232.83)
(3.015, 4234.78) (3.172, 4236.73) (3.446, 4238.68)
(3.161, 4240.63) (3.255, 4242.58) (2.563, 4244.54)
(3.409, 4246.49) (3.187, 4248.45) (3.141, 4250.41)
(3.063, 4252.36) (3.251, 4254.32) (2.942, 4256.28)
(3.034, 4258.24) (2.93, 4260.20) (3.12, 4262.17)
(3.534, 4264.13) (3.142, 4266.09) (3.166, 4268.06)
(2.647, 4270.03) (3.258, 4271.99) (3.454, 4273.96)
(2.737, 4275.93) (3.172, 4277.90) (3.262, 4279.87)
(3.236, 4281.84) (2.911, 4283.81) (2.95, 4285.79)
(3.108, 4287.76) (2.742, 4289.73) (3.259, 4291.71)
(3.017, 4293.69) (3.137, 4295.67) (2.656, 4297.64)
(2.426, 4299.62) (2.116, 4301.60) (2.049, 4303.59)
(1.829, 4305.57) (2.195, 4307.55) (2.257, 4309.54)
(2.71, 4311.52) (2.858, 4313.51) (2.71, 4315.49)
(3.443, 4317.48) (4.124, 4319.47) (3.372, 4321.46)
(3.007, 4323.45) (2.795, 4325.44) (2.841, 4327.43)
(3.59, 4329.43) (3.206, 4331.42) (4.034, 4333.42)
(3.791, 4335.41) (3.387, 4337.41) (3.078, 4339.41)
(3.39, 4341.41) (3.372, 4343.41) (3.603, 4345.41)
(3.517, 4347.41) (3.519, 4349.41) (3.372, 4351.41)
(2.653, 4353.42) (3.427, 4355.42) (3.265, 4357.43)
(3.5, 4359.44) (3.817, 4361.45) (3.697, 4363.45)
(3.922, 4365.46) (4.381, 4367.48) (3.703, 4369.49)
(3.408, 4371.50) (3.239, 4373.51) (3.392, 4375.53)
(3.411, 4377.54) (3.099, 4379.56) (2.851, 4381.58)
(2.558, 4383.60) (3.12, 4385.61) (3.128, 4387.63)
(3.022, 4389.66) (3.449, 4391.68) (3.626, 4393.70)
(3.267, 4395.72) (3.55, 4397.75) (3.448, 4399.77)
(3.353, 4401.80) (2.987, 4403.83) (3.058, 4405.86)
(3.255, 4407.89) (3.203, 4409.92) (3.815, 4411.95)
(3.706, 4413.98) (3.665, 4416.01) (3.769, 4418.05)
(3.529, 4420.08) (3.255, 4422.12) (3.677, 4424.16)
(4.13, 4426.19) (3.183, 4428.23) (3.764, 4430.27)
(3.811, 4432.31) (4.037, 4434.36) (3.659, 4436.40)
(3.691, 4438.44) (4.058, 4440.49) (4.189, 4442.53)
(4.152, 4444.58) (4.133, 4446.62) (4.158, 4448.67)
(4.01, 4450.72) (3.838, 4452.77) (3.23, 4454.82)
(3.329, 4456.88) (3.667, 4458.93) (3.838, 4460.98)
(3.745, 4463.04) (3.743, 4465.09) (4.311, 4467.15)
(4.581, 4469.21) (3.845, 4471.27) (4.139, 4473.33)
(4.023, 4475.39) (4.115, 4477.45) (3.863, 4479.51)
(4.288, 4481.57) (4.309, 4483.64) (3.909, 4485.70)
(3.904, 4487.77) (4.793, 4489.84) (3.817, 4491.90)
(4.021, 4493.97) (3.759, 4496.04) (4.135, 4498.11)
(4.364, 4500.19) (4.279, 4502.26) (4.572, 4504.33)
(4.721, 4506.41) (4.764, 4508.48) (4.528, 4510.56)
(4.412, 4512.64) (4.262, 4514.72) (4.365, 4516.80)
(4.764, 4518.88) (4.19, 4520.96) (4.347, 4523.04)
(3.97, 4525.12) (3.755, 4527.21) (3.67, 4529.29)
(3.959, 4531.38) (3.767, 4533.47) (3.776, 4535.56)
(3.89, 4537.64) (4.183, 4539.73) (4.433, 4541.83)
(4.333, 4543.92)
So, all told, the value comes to 1.41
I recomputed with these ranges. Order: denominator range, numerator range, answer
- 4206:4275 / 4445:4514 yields 1.34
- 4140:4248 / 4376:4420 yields 1.12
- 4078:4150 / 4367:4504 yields 1.24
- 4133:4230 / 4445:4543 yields 1.40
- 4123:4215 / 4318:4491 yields 1.23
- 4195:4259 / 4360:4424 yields 1.12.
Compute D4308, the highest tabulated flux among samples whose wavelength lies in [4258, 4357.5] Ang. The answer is 4.124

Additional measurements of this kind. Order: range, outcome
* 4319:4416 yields 4.381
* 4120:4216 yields 3.474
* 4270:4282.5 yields 3.454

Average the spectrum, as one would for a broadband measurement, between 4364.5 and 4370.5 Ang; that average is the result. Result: 4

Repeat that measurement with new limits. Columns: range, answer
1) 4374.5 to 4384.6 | 3.06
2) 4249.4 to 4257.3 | 3.1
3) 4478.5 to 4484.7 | 4.16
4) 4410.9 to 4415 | 3.76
